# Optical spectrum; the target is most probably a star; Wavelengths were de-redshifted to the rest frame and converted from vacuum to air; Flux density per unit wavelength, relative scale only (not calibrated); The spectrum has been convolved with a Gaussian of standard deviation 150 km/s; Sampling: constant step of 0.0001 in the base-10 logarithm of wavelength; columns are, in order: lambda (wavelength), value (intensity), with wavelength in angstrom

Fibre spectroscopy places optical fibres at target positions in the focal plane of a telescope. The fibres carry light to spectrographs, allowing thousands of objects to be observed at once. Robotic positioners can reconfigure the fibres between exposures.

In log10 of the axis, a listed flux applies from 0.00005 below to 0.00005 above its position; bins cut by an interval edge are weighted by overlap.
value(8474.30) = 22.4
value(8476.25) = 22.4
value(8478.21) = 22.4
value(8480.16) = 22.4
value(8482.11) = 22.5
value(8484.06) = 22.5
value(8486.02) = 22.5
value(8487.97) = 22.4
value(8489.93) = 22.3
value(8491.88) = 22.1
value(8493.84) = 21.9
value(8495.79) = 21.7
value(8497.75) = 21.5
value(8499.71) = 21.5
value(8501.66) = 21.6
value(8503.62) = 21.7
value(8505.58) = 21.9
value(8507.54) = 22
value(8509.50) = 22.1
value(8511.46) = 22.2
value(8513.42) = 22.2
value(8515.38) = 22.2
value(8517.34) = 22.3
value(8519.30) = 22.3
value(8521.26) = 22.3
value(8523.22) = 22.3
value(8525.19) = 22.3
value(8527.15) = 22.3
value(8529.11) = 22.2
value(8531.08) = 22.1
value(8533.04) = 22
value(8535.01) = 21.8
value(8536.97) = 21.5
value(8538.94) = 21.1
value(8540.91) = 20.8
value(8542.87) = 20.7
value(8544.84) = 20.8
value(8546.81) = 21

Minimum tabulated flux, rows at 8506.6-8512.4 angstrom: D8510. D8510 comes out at 22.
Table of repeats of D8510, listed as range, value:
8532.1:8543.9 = 20.7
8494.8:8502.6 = 21.5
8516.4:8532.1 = 22.1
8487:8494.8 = 21.9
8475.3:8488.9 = 22.4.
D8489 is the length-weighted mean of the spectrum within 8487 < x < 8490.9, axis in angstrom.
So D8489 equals 22.3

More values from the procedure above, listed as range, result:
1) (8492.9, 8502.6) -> 21.7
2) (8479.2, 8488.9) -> 22.5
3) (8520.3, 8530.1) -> 22.3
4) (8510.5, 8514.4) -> 22.2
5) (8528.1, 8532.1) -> 22.2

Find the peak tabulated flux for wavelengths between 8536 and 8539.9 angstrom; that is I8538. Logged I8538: 21.5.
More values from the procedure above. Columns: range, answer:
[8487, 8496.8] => 22.4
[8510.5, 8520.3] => 22.3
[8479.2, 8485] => 22.5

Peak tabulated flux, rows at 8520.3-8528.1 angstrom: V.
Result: 22.3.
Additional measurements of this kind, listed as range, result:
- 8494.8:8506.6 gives 21.9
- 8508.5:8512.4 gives 22.2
